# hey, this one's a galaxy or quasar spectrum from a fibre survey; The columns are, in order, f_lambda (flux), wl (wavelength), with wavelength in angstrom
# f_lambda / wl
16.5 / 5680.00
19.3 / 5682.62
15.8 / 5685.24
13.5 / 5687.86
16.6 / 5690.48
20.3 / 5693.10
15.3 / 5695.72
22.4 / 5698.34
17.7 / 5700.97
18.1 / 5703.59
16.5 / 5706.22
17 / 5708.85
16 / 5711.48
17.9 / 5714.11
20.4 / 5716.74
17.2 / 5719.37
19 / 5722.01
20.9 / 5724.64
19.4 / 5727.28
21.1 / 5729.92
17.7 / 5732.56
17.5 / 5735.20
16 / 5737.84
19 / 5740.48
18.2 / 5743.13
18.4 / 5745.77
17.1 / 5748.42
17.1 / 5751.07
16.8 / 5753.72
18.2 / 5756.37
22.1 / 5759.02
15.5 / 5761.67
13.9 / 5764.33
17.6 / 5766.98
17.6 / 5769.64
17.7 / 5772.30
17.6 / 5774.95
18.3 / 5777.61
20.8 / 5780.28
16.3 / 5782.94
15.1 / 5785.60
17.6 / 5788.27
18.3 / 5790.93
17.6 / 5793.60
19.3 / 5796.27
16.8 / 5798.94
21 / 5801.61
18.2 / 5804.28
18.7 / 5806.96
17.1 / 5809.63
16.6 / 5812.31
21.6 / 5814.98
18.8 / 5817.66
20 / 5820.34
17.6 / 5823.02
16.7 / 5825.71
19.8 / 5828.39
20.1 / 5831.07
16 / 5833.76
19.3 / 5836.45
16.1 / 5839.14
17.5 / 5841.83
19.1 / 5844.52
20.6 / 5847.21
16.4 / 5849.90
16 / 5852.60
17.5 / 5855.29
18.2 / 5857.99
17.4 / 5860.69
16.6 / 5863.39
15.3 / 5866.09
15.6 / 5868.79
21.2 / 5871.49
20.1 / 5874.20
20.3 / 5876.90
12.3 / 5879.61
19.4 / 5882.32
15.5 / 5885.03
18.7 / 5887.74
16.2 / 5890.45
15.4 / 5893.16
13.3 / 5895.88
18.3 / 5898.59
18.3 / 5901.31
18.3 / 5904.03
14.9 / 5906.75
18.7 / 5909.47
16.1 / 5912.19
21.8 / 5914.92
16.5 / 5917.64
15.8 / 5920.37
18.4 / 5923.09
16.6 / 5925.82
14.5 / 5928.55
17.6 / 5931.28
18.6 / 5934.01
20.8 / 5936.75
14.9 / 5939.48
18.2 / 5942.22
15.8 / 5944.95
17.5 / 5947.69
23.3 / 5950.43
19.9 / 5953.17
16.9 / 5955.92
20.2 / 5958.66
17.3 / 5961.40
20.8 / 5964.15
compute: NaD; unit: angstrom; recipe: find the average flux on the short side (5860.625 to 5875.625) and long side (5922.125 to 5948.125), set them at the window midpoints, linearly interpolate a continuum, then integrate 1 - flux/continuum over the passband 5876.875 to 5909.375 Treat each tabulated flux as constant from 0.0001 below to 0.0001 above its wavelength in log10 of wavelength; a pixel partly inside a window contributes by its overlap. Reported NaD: 1.7 angstrom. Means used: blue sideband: 17.7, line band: 16.7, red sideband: 17.3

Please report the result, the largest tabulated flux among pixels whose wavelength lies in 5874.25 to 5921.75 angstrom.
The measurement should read 21.8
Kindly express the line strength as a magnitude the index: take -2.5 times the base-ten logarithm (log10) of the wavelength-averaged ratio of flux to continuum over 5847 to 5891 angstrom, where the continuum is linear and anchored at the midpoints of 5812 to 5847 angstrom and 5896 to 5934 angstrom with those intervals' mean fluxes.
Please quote 0.03 mag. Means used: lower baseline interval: 18.5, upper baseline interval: 17.3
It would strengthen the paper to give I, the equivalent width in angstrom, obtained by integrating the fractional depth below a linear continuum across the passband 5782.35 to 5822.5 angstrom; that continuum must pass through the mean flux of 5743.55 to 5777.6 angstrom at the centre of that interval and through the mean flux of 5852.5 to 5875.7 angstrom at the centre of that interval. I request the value -1.5 angstrom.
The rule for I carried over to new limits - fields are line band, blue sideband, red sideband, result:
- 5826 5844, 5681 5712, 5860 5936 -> -0.8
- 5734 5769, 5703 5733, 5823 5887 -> 1.5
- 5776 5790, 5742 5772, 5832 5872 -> -0.1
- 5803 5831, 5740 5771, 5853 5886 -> -1.7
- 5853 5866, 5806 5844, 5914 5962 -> 0.8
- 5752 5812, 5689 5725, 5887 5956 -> 0.4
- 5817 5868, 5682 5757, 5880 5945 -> -1.1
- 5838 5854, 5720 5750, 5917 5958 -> 0.4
